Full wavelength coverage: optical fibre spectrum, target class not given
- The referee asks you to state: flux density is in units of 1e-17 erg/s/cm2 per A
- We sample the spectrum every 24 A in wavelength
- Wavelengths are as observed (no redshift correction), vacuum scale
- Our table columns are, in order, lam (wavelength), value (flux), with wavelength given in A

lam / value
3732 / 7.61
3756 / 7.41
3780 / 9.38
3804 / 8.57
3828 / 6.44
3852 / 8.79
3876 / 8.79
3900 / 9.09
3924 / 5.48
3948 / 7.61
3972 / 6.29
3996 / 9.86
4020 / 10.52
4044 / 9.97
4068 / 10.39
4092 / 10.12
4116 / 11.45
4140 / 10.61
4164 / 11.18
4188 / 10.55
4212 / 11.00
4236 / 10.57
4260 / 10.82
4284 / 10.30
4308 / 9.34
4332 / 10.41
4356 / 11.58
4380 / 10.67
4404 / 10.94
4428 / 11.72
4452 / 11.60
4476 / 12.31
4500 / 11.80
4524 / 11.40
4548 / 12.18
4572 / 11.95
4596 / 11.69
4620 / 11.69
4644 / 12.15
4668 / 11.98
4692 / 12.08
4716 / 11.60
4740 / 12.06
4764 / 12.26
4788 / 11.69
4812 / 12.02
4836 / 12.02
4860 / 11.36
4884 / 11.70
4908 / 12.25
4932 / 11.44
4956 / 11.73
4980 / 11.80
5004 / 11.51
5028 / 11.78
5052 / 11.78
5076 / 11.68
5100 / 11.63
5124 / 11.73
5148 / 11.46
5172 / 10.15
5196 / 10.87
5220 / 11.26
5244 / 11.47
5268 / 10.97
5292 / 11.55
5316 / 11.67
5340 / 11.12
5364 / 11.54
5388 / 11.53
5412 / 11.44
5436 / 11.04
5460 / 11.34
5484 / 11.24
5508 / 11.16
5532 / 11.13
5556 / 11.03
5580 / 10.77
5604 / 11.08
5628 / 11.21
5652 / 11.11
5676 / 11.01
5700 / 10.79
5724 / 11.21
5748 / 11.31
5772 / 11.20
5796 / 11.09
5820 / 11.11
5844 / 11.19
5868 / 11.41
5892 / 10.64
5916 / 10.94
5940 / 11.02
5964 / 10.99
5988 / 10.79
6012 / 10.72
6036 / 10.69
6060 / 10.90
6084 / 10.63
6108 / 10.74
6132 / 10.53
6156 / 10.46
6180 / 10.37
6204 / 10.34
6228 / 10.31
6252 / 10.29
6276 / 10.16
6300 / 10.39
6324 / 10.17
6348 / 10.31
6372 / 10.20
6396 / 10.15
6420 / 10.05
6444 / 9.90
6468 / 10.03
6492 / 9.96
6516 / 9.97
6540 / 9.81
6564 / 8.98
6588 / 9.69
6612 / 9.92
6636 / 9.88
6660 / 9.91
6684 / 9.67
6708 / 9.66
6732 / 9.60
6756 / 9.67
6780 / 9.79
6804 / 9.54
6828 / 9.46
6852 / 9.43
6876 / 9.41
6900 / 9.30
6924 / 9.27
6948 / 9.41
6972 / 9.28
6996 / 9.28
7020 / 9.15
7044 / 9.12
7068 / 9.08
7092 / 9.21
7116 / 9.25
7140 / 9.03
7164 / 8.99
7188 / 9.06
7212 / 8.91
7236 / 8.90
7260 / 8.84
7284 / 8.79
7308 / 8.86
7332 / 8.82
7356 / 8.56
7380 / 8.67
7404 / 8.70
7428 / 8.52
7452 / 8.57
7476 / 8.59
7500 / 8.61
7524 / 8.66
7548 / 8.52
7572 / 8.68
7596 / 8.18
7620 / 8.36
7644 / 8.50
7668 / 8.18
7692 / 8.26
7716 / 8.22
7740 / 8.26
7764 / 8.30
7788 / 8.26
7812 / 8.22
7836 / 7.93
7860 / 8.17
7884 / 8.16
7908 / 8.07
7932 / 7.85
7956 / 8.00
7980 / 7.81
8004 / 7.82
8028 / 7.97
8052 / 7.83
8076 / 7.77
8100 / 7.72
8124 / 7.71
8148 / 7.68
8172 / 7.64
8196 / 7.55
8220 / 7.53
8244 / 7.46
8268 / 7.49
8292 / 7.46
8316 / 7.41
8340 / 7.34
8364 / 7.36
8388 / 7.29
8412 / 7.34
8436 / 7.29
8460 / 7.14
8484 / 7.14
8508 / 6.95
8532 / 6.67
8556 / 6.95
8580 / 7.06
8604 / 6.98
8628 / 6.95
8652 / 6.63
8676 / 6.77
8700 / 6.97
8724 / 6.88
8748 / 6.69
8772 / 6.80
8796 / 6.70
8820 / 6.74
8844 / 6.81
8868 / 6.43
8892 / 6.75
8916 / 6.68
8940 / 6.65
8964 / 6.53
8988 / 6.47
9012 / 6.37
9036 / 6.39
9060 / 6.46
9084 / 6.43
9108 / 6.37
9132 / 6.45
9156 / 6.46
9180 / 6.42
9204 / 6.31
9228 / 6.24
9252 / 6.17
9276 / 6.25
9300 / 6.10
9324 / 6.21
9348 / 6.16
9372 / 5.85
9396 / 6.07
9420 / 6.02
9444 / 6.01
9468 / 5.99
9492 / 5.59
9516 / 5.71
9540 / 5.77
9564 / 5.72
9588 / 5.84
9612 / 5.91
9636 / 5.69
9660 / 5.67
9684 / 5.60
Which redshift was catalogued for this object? 0.000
